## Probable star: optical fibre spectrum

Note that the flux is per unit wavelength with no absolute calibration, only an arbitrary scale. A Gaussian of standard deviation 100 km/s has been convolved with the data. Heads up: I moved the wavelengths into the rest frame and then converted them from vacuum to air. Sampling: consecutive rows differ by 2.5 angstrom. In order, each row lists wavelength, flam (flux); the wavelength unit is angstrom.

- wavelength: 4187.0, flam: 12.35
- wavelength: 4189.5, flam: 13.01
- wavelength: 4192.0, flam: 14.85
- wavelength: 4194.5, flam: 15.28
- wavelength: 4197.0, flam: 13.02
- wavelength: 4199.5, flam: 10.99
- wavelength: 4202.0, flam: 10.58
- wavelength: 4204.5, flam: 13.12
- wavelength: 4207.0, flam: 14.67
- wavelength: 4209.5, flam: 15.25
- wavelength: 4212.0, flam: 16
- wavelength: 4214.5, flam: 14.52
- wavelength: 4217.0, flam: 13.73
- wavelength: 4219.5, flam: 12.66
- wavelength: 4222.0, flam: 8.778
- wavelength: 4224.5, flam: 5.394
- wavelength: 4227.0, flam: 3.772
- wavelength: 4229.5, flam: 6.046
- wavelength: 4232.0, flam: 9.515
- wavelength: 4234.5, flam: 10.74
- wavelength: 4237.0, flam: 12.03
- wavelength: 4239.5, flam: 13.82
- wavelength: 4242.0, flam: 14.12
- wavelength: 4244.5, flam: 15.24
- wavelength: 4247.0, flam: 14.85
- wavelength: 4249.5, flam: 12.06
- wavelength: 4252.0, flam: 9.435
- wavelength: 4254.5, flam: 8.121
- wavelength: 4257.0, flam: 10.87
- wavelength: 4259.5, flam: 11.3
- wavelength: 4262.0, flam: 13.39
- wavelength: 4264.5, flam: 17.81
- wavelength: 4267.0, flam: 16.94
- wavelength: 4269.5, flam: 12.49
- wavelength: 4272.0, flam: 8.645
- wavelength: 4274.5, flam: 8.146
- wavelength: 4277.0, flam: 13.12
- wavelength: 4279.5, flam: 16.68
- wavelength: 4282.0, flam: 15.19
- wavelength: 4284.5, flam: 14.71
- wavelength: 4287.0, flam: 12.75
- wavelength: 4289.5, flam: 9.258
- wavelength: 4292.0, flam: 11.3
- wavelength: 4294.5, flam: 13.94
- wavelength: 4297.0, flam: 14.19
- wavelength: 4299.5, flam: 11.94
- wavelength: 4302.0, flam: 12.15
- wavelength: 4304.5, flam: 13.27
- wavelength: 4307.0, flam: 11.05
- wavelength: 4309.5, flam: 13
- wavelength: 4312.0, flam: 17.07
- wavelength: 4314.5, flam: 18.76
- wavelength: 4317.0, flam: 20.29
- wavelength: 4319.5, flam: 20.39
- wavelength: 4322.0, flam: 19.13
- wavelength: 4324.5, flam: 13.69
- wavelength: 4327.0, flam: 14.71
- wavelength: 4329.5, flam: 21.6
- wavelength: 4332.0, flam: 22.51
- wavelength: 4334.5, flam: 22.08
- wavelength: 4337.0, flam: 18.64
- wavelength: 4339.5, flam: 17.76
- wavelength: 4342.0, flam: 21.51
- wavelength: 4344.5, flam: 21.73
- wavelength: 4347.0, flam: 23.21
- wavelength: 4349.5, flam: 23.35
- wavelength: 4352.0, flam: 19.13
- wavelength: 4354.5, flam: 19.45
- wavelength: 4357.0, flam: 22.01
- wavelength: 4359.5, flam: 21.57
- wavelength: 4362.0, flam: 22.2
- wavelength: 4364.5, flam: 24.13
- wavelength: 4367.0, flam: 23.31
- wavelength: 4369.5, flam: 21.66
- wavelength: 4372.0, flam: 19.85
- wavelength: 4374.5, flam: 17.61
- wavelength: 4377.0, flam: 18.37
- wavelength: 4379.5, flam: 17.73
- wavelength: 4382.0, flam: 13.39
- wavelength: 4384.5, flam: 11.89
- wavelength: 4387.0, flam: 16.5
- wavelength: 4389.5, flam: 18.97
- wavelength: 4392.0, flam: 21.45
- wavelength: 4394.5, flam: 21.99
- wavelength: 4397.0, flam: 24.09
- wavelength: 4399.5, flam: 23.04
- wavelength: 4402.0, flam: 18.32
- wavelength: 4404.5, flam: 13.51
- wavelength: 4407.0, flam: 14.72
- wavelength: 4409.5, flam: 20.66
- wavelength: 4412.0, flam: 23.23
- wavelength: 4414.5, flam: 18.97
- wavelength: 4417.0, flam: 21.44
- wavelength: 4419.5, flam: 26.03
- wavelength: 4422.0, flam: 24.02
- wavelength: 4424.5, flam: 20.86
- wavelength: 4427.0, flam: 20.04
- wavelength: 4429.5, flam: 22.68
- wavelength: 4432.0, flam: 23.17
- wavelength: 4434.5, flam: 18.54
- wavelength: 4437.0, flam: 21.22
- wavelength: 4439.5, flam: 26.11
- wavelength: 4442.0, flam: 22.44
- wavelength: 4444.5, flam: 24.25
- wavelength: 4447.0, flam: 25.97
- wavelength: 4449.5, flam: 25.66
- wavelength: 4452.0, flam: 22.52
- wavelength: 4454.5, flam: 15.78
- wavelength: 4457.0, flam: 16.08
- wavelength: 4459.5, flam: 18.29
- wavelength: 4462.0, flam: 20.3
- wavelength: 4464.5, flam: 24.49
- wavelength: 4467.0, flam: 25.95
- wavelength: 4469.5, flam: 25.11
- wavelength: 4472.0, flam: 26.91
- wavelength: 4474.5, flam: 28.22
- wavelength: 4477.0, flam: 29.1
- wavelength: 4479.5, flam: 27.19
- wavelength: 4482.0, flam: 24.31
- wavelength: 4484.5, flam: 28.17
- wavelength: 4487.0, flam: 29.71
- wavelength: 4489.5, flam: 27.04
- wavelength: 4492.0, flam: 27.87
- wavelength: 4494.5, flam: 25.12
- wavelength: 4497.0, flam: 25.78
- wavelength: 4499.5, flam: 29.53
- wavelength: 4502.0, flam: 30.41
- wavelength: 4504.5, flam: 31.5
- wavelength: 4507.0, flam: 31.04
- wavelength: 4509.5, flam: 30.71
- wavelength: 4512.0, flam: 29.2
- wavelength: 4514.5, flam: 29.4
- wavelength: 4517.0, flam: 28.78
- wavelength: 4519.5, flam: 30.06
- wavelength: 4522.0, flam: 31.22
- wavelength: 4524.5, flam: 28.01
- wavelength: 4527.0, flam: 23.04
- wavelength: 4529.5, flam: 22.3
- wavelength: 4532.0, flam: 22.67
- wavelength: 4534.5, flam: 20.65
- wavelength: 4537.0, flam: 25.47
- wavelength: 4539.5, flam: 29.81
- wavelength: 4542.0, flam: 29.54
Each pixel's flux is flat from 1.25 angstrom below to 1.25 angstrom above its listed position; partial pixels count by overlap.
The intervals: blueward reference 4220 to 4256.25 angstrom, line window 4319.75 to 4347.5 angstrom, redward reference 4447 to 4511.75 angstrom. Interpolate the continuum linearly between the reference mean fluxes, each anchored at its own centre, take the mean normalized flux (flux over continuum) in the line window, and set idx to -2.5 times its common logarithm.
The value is -0.186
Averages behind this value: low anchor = 10.3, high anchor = 25.9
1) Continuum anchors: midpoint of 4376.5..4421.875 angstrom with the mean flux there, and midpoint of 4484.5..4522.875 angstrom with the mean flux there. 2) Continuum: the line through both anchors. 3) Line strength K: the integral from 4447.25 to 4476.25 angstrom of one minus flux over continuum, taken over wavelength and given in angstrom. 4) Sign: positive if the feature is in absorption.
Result 2.7 angstrom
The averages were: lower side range 19.3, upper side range 29.1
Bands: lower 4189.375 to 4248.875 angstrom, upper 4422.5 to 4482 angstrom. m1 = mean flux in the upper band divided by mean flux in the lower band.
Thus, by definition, 1.90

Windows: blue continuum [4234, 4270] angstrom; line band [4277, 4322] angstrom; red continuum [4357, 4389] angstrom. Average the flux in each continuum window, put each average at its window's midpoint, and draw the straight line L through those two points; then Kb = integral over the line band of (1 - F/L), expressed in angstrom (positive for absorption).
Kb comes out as 2.48 angstrom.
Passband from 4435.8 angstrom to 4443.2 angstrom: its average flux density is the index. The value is 23.3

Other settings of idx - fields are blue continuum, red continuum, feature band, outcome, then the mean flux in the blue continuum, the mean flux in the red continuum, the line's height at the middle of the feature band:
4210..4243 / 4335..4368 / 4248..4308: 0.212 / 10.9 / 21.4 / 15.2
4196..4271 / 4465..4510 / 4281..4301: 0.208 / 12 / 27.9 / 15.6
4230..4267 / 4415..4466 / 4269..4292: 0.144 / 12.4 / 22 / 14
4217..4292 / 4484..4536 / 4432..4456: 0.051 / 11.7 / 27.7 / 23.6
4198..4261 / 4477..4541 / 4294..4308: 0.222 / 11.5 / 27.6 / 15.6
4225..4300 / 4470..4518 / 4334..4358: -0.165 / 12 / 28.4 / 17.9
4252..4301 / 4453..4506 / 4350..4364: -0.192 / 12.6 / 25.6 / 17.7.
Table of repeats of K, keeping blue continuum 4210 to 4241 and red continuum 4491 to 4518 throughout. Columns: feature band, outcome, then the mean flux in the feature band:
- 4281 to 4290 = 0.9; 13.2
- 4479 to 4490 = 0.2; 27.3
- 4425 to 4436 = 1.4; 21.1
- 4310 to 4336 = -2.6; 18.8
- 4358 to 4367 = -1.4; 22.7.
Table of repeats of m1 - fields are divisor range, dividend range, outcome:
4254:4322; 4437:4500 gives 1.80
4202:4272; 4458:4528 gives 2.28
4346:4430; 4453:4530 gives 1.31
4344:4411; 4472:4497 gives 1.38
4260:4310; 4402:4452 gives 1.67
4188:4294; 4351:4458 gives 1.68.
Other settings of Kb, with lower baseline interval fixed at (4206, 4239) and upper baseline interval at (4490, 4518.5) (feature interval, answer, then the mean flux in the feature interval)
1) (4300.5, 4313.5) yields 2.4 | 13.4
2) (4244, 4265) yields 1.3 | 12.3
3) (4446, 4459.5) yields 2.5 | 20.8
